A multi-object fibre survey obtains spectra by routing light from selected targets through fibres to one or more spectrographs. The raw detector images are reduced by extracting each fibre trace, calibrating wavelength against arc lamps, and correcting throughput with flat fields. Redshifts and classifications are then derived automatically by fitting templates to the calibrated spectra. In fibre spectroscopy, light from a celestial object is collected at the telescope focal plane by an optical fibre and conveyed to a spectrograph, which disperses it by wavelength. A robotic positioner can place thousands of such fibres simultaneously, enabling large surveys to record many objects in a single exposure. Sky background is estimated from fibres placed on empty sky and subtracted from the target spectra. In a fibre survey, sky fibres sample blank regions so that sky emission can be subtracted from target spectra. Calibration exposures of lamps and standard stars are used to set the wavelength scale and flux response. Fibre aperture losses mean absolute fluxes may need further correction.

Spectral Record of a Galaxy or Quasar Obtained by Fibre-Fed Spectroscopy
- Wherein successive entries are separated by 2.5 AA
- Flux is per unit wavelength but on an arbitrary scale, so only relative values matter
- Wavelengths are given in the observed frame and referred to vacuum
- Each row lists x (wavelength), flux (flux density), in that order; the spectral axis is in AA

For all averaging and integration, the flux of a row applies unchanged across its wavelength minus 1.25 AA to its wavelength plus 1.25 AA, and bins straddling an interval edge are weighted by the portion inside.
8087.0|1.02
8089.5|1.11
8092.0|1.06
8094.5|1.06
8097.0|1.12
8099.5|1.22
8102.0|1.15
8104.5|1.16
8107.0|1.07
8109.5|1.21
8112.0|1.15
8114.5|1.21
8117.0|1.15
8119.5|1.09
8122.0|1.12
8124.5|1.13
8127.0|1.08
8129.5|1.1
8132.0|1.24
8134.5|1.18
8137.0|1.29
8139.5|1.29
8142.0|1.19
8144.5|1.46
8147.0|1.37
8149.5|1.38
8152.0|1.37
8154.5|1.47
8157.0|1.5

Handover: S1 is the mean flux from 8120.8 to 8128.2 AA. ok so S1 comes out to 1.11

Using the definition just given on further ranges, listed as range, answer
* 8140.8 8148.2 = 1.34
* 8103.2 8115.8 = 1.16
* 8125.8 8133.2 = 1.14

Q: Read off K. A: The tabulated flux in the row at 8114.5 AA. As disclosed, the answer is 1.21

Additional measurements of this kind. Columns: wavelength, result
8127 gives 1.08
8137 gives 1.29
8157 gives 1.5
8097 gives 1.12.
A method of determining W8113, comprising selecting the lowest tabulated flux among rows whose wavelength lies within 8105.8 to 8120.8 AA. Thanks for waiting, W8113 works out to 1.07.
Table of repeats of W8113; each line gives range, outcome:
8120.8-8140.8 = 1.08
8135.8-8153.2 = 1.19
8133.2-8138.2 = 1.18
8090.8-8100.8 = 1.06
